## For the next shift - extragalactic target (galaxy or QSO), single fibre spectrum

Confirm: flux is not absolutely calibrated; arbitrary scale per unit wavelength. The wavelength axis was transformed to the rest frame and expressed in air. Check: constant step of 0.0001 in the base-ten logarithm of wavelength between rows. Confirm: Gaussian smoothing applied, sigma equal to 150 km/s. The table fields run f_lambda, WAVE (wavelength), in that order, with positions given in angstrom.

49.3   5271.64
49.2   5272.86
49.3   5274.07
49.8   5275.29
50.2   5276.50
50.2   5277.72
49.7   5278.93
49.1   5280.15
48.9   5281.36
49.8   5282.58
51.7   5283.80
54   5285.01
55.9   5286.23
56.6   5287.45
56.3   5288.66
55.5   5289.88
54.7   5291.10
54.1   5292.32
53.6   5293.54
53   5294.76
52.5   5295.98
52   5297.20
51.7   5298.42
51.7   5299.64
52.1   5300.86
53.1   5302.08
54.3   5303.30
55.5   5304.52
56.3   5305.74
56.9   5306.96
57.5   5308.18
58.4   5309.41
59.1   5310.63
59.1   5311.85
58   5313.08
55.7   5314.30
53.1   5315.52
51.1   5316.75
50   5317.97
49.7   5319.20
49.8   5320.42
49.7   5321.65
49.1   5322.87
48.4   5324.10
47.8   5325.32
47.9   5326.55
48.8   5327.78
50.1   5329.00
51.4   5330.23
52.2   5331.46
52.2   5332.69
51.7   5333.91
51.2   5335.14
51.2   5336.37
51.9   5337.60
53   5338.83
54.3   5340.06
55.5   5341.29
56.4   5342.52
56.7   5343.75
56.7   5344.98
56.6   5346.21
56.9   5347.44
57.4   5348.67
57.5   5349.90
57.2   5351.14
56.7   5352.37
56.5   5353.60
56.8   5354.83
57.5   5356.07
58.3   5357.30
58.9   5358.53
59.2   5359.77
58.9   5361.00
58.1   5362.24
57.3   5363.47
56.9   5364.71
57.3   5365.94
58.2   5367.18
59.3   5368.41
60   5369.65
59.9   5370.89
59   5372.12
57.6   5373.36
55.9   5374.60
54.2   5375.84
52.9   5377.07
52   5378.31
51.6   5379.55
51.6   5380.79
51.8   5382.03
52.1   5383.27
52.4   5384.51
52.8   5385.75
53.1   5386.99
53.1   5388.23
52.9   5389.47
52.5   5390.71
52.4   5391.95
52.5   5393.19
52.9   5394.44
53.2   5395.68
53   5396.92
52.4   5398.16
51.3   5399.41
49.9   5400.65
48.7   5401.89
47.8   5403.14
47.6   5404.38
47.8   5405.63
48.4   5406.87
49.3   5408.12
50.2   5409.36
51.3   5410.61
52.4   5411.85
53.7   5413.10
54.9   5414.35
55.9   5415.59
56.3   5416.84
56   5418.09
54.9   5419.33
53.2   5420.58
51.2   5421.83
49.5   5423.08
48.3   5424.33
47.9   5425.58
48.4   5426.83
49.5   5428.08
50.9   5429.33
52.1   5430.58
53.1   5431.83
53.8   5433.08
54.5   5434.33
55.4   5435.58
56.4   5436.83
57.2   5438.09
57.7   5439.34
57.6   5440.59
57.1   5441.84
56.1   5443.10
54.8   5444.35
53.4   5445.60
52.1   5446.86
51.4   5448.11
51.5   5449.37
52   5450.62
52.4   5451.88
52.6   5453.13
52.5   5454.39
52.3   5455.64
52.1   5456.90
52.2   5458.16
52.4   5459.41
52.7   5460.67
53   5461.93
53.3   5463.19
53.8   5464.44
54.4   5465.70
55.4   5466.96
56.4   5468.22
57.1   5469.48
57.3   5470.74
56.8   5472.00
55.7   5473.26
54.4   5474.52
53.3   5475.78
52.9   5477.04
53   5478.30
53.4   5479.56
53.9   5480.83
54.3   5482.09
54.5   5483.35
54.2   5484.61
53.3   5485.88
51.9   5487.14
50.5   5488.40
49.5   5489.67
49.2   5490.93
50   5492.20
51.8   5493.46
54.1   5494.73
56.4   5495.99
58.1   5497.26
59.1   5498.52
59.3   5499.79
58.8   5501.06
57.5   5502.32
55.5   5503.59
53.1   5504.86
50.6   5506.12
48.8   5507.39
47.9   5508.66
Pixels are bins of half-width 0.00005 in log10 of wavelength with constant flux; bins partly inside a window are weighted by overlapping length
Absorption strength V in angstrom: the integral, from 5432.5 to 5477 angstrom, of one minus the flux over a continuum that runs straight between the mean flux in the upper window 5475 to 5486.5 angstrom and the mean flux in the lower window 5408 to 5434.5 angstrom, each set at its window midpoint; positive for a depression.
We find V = -1.1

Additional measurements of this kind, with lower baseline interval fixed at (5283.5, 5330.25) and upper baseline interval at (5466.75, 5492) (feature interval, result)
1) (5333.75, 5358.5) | -1.1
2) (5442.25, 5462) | 0.3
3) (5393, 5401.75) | 0.3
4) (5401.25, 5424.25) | 0.9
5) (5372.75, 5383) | 0.0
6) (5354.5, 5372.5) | -1.7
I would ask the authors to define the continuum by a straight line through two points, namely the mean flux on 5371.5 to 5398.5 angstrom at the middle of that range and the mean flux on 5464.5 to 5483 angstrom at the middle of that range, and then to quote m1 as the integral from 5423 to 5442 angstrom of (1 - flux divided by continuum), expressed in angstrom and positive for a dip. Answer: 0.4 angstrom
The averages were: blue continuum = 53.3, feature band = 53.1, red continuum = 54.8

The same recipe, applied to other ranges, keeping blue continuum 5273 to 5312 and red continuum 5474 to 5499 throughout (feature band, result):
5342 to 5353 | -0.7 angstrom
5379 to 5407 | 1.0 angstrom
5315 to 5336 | 1.2 angstrom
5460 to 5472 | -0.3 angstrom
